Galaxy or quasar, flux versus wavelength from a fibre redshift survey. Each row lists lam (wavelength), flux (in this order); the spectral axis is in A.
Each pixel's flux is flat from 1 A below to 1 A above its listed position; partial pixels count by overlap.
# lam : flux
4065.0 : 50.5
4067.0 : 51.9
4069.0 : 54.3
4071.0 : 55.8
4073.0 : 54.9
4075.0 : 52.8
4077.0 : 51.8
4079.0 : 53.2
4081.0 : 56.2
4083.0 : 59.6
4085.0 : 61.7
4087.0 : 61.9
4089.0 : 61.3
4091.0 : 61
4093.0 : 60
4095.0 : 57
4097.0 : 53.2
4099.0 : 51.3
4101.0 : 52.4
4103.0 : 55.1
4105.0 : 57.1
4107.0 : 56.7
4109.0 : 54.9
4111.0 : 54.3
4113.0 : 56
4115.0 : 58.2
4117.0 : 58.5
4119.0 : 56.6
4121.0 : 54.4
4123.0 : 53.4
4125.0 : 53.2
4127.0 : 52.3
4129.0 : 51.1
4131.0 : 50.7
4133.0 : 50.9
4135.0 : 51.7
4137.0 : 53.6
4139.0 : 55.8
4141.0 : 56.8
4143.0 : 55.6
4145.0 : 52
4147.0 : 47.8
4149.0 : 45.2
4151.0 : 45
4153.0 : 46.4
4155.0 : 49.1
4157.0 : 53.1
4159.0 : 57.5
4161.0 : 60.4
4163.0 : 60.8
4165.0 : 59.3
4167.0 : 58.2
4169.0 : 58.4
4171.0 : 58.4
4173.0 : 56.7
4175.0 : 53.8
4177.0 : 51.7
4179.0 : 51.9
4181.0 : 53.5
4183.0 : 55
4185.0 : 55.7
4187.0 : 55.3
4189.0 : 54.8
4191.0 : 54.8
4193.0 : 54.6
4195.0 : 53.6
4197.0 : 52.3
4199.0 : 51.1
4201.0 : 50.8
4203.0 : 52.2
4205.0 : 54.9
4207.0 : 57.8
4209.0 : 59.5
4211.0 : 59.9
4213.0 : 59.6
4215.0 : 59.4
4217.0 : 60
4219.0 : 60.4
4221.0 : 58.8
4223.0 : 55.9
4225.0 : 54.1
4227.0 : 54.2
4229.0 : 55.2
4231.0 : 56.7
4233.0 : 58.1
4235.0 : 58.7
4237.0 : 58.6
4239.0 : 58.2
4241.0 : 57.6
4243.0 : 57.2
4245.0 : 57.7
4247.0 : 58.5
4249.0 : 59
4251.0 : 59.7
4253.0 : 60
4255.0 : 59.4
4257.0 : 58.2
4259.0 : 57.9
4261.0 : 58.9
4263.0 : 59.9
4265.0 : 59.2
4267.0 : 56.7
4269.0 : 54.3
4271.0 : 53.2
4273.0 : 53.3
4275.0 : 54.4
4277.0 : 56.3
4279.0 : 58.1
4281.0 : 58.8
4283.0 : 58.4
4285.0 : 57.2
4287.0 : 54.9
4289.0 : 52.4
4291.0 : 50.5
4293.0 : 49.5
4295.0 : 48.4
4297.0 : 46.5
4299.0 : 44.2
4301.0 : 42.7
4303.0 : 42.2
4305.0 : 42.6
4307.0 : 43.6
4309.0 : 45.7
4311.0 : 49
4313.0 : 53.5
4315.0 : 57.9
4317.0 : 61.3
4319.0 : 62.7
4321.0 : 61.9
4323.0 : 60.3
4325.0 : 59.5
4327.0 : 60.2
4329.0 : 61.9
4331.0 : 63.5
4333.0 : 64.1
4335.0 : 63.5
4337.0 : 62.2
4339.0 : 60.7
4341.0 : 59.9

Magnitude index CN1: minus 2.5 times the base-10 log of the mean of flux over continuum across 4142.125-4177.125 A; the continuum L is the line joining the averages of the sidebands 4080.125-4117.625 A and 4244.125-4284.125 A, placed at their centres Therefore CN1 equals 0.07 mag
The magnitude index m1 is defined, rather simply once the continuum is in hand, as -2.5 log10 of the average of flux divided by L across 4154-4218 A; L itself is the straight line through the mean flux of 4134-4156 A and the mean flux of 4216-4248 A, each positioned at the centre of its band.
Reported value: -0.04 mag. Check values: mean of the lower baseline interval 50.8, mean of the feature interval 55.8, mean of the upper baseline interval 57.5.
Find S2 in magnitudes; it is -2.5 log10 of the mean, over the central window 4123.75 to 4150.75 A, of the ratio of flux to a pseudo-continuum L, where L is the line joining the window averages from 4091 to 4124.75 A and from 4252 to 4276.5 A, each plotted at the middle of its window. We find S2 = 0.08 mag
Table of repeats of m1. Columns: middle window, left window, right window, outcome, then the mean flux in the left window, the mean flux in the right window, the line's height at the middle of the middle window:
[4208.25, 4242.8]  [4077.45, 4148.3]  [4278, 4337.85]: -0.06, 55.2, 54.6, 54.8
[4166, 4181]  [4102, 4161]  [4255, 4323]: -0.04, 53.3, 53.7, 53.4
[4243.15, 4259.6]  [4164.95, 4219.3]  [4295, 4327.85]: -0.09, 55.7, 52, 53.9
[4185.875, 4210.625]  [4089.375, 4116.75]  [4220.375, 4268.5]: 0.05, 56.1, 57.8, 57.3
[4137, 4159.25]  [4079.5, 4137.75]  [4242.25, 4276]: 0.10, 55.7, 57.5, 56.1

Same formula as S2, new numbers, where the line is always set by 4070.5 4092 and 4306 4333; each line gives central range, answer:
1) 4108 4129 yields 0.05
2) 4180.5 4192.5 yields 0.05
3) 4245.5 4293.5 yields 0.01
